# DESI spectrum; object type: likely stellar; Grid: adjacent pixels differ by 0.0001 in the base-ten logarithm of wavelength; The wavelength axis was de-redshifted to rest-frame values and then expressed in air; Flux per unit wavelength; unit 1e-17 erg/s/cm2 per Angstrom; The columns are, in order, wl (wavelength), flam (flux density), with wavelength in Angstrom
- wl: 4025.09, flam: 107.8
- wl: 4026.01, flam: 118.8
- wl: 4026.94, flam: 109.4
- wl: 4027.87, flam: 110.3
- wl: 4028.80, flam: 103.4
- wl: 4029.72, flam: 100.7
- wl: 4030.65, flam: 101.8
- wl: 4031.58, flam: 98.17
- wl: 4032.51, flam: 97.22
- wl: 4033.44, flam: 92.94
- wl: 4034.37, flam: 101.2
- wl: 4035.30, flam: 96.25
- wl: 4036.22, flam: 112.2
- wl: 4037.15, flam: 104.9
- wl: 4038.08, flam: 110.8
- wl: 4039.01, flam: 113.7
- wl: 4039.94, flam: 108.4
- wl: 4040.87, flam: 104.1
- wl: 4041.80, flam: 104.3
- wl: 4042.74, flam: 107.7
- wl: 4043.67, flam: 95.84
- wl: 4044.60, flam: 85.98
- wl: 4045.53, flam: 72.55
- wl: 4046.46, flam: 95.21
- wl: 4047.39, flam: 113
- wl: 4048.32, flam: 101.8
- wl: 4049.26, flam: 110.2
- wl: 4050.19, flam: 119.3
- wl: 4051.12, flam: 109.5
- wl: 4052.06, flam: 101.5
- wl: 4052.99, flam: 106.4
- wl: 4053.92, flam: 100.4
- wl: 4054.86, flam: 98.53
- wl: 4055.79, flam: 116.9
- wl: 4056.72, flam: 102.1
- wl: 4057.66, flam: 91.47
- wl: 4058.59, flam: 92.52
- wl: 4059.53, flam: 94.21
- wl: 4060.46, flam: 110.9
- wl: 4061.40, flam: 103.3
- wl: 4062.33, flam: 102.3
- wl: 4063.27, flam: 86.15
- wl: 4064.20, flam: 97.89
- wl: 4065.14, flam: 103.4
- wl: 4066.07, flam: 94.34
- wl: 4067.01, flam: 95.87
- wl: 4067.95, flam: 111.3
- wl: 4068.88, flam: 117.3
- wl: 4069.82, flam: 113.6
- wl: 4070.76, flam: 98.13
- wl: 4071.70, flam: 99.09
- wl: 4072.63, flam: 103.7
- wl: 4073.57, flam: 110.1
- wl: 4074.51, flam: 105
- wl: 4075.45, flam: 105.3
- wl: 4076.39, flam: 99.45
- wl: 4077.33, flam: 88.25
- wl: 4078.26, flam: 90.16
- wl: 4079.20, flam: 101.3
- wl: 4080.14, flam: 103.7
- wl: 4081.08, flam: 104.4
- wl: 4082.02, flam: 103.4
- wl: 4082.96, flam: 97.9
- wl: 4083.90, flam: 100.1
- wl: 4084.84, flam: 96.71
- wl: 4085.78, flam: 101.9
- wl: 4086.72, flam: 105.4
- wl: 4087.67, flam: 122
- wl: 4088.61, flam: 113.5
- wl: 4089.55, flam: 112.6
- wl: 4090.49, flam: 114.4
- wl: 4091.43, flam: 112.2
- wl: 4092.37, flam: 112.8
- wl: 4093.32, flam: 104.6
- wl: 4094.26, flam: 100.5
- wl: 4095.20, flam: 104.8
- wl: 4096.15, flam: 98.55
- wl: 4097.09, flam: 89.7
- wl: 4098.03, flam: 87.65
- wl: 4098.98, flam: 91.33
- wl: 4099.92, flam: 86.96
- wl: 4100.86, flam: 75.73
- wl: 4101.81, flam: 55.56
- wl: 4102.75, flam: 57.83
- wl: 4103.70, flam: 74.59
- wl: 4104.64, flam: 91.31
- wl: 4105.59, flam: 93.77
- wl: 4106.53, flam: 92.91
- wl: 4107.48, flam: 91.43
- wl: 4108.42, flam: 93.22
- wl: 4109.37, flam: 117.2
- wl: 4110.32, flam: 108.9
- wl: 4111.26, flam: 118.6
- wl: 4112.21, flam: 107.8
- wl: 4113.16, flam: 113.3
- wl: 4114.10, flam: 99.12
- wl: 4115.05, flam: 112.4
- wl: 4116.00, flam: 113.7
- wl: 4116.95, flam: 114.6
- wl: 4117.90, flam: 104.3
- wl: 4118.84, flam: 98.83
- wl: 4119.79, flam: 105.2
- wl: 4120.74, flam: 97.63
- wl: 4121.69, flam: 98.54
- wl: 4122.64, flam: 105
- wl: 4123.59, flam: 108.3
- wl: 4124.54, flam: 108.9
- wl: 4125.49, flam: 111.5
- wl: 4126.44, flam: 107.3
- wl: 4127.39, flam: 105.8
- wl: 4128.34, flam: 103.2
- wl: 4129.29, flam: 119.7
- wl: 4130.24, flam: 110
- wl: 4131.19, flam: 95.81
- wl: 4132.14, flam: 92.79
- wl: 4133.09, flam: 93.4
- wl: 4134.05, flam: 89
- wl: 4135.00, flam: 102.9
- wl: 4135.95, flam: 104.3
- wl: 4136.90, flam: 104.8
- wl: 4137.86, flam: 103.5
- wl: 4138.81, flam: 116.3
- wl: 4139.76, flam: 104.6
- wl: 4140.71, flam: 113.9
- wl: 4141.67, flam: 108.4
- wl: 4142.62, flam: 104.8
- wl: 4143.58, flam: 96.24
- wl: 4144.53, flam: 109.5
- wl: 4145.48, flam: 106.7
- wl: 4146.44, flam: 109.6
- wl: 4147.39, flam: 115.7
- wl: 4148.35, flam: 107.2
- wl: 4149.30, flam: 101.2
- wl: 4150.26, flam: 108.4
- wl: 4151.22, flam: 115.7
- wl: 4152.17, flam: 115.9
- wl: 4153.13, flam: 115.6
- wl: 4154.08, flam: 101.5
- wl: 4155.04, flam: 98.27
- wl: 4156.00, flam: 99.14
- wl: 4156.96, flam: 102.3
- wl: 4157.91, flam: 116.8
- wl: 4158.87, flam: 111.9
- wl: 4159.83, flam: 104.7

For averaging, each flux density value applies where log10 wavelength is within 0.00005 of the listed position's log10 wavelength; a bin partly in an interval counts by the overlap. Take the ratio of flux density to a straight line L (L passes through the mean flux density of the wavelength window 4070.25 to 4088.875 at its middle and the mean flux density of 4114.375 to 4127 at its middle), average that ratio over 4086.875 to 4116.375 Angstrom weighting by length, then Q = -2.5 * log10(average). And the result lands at 0.06 mag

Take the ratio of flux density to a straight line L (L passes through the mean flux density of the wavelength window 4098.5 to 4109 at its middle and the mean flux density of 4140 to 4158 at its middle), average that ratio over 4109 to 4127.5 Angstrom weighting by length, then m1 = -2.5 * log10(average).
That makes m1 -0.19 mag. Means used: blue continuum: 82.6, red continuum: 107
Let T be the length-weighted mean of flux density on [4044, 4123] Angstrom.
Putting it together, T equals 101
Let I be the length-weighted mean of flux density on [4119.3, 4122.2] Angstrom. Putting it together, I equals 100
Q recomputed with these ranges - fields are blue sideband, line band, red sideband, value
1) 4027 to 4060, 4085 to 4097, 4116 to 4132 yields -0.03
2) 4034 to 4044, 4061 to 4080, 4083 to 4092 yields 0.06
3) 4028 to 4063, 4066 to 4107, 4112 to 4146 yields 0.05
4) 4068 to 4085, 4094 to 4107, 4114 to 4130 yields 0.22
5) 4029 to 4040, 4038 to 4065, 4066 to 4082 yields 0.01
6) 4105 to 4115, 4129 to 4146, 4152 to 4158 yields 0.01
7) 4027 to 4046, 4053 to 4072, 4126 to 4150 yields 0.01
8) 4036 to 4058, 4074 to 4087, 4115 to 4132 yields 0.05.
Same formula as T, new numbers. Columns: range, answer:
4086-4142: 102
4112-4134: 105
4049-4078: 103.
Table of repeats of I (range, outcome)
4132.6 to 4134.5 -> 90.9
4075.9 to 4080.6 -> 96.7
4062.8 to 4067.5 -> 95.6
